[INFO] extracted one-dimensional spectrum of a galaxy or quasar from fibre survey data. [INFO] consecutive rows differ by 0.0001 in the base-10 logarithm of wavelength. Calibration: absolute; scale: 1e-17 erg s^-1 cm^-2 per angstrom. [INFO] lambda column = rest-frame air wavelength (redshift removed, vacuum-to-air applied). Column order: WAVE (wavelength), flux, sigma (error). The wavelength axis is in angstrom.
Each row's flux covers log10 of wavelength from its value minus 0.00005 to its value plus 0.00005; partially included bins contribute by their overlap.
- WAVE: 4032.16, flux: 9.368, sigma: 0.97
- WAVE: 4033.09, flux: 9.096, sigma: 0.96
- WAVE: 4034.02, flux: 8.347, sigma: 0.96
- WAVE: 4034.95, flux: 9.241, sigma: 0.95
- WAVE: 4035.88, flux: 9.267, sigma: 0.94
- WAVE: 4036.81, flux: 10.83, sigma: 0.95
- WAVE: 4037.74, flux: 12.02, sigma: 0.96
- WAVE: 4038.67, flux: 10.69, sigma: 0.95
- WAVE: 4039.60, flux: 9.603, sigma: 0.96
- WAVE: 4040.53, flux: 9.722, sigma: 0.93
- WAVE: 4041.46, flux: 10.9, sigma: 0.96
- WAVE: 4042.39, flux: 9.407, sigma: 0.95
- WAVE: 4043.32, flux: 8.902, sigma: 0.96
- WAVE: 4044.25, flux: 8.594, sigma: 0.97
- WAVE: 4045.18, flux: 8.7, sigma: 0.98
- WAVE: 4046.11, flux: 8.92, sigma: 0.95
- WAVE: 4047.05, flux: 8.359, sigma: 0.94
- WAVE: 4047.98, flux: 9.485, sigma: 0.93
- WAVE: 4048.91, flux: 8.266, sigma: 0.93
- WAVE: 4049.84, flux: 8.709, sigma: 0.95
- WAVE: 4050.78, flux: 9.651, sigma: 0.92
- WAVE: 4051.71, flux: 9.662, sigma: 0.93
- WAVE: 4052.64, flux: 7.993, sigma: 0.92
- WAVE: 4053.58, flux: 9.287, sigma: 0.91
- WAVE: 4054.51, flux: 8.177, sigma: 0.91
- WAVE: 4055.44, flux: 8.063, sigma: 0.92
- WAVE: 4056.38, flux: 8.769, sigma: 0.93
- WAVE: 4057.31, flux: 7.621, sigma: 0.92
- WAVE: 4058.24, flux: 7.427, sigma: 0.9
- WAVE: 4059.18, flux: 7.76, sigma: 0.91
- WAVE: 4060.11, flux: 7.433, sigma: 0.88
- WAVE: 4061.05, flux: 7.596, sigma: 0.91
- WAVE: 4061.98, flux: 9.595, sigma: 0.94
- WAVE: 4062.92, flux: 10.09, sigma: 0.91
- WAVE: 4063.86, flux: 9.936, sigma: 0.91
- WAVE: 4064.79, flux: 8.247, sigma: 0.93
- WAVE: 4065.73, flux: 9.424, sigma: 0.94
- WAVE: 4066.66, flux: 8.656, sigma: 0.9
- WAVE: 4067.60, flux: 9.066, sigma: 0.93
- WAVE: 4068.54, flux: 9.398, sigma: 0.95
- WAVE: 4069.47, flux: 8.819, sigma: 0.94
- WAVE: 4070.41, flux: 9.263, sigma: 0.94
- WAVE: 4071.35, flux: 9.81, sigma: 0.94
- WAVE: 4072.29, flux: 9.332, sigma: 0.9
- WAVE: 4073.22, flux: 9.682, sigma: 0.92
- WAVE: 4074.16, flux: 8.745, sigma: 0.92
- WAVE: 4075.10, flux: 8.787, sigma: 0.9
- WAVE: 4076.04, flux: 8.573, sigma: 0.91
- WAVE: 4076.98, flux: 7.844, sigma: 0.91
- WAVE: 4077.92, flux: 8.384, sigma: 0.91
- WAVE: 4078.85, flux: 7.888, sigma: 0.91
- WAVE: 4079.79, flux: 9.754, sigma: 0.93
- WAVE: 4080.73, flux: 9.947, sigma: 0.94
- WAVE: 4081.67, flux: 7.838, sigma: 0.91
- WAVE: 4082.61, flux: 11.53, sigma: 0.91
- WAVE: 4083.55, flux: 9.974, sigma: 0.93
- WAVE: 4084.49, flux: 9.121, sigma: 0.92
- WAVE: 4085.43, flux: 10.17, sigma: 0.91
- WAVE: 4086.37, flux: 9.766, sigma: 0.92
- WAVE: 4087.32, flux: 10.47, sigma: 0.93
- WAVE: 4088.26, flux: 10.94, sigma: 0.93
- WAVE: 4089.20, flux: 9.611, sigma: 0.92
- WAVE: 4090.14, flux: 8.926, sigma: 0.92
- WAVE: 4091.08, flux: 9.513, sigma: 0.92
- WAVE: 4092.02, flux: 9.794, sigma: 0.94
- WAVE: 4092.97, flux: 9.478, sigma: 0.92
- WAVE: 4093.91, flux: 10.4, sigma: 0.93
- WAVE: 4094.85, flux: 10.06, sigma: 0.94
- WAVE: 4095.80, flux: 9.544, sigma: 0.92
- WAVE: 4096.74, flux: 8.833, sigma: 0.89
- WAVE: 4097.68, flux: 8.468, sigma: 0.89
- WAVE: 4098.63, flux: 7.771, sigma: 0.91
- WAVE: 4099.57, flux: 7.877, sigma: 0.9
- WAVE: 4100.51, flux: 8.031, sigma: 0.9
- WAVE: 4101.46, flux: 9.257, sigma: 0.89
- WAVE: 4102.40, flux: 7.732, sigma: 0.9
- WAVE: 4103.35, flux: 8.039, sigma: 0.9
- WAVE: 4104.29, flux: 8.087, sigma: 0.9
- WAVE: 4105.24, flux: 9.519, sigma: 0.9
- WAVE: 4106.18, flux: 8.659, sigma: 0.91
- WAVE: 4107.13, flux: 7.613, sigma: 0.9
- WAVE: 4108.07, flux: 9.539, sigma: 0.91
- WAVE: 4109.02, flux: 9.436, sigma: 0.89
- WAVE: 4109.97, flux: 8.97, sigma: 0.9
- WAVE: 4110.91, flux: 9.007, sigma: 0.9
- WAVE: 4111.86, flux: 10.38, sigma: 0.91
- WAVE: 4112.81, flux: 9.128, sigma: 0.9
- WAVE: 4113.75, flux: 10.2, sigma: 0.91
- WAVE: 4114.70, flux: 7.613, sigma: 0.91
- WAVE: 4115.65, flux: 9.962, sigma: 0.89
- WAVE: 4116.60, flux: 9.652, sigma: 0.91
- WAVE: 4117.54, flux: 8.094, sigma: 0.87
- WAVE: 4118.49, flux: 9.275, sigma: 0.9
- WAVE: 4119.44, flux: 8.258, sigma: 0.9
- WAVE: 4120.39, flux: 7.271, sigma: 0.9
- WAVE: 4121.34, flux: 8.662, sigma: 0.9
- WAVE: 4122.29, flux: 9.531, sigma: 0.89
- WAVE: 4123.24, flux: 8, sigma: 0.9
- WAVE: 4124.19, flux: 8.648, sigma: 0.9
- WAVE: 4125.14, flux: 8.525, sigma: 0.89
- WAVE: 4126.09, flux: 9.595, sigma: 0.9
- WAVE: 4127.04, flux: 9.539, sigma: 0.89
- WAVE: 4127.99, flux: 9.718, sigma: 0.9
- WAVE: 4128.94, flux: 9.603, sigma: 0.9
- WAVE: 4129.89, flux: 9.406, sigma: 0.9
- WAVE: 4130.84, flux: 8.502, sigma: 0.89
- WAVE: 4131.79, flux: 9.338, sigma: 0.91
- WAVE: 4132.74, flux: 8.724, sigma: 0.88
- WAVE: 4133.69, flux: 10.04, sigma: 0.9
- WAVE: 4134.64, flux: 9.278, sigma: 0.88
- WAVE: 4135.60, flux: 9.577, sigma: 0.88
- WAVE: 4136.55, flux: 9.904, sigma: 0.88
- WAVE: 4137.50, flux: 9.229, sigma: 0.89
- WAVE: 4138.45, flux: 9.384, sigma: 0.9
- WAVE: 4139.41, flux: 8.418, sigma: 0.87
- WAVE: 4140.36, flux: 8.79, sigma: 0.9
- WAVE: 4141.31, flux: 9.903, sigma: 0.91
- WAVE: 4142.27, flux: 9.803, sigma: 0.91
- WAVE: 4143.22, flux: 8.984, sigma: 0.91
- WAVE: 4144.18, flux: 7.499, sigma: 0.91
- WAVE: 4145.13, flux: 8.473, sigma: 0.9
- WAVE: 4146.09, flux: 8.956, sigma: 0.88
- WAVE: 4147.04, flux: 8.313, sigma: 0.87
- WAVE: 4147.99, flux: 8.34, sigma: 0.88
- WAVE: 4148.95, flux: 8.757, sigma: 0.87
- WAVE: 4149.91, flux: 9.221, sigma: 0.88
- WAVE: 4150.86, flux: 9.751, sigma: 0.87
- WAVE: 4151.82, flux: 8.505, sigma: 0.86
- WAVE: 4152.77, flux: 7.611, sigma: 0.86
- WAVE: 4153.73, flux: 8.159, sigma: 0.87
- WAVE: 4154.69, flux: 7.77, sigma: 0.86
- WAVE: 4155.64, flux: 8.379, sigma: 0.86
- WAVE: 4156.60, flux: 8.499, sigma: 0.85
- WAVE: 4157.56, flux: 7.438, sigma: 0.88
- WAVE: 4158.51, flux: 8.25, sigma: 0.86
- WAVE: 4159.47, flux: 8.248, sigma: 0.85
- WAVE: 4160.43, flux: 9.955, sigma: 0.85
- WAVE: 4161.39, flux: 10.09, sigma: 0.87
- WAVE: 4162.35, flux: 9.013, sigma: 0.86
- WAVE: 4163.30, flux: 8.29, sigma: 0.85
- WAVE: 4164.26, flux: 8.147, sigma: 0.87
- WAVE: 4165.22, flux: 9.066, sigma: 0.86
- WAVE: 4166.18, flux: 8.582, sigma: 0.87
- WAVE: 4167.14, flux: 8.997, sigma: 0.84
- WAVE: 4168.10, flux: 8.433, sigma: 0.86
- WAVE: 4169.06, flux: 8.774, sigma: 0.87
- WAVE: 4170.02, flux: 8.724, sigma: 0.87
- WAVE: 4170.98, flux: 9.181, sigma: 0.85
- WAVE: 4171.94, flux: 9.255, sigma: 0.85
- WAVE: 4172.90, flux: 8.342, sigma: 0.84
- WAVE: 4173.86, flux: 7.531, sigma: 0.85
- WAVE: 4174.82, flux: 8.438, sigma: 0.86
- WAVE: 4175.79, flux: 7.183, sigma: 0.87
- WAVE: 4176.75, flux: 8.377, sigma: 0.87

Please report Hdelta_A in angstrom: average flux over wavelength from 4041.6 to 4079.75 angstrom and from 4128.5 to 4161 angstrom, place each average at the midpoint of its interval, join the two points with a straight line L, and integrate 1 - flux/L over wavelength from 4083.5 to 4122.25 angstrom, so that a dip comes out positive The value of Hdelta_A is -1.2 angstrom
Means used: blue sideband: 8.79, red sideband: 8.86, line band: 9.09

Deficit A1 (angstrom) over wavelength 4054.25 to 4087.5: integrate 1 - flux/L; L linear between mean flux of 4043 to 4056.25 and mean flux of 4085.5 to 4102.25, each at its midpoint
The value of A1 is 0.3 angstrom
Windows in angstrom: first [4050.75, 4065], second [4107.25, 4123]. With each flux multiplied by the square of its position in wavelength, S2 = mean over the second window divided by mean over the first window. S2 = 1.08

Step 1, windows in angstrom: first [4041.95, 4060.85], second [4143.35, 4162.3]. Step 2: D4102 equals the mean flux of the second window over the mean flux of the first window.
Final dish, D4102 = 1.0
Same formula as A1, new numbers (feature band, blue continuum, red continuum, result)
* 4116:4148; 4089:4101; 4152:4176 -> -0.8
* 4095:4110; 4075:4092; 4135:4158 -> 1.0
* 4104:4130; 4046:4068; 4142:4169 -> -1.1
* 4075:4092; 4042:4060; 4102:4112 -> -1.4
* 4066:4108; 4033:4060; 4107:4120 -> -0.1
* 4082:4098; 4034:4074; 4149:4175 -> -1.5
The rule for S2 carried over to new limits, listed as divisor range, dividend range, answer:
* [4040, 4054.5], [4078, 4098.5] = 1.08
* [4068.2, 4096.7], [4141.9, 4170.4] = 0.95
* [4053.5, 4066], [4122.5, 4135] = 1.12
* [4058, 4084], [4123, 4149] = 1.04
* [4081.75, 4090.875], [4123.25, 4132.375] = 0.94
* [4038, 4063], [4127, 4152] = 1.07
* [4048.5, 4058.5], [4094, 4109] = 1.04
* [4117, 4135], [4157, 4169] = 0.99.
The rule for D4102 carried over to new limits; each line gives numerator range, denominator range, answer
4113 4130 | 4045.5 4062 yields 1.06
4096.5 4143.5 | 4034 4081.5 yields 0.99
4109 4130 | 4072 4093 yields 0.96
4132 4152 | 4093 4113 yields 1.02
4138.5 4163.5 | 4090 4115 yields 0.97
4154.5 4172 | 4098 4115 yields 1.00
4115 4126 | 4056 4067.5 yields 1.02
